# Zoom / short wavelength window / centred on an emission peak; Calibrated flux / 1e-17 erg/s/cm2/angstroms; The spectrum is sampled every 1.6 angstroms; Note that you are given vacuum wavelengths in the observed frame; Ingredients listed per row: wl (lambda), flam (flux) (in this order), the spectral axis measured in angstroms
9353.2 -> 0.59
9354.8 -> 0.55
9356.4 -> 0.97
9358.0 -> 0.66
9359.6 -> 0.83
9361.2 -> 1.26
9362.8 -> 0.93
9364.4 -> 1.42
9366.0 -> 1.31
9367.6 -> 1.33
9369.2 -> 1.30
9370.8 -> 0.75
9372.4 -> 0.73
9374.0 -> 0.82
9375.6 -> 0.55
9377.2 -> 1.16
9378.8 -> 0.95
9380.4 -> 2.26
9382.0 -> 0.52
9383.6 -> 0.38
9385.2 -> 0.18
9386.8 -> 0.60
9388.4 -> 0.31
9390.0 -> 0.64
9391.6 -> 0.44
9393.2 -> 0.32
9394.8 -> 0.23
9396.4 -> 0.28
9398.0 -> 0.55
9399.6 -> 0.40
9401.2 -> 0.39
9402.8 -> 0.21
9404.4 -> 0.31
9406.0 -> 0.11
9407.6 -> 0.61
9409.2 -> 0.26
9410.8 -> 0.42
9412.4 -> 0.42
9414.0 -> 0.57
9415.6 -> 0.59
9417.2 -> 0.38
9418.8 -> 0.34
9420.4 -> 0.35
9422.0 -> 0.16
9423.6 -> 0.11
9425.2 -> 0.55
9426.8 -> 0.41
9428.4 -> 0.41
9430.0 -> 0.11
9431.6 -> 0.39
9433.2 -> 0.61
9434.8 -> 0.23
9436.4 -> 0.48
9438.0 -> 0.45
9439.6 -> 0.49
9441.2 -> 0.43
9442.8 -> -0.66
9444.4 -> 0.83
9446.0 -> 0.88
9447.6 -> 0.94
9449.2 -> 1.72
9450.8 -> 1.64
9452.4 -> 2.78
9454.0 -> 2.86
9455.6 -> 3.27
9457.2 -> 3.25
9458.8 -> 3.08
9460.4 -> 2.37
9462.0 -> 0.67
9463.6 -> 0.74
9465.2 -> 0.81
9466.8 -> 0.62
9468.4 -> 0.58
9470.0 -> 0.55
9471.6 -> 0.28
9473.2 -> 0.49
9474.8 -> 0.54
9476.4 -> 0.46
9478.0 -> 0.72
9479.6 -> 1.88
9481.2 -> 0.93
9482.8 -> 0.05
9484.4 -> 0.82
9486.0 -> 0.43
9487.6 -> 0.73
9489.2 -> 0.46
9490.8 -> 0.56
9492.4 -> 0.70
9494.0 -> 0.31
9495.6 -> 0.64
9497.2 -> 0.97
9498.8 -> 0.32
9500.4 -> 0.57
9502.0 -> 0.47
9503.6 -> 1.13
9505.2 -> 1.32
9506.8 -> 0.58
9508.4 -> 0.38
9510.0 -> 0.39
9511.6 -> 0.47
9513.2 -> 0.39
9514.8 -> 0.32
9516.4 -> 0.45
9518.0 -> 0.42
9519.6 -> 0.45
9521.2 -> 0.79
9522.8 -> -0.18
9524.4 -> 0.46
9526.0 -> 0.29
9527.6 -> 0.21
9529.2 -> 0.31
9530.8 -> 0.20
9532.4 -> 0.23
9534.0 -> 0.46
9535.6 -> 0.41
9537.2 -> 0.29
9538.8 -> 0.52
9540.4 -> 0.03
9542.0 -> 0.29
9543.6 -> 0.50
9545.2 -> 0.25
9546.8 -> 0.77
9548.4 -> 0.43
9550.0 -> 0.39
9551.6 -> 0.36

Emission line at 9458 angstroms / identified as [O III]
